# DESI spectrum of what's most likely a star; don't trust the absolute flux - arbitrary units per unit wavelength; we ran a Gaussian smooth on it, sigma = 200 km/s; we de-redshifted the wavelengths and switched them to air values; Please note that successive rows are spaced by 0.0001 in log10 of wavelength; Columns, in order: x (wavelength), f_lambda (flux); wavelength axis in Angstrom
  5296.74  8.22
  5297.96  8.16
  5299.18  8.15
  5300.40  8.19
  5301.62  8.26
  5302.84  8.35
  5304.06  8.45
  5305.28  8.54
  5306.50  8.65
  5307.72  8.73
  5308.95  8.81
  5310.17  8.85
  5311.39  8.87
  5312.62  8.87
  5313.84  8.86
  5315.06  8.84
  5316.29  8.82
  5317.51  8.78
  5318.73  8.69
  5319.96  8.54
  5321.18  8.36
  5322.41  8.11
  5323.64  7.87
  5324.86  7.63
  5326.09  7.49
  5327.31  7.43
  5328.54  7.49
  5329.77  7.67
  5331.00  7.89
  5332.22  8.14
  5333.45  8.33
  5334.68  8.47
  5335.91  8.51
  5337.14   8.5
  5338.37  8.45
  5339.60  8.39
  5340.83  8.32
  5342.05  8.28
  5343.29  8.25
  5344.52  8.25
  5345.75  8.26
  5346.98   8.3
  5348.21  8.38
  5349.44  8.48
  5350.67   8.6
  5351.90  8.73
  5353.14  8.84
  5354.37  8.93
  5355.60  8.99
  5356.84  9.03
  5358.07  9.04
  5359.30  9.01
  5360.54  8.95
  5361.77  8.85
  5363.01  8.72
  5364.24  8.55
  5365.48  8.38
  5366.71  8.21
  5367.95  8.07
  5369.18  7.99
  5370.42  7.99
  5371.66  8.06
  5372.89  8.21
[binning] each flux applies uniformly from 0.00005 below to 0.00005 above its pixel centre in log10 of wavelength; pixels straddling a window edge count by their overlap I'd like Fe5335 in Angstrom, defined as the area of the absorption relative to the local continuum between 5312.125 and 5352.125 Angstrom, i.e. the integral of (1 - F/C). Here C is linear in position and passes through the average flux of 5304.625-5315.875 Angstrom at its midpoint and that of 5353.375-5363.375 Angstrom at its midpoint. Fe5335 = 2.5 Angstrom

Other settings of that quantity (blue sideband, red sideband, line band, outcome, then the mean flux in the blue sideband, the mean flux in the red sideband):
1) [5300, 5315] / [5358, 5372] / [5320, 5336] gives 1.2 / 8.64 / 8.47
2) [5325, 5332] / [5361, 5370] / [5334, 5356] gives -1.4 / 7.63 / 8.4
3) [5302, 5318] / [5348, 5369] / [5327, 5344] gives 1.0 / 8.72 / 8.69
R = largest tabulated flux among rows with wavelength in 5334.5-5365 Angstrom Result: 9.04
